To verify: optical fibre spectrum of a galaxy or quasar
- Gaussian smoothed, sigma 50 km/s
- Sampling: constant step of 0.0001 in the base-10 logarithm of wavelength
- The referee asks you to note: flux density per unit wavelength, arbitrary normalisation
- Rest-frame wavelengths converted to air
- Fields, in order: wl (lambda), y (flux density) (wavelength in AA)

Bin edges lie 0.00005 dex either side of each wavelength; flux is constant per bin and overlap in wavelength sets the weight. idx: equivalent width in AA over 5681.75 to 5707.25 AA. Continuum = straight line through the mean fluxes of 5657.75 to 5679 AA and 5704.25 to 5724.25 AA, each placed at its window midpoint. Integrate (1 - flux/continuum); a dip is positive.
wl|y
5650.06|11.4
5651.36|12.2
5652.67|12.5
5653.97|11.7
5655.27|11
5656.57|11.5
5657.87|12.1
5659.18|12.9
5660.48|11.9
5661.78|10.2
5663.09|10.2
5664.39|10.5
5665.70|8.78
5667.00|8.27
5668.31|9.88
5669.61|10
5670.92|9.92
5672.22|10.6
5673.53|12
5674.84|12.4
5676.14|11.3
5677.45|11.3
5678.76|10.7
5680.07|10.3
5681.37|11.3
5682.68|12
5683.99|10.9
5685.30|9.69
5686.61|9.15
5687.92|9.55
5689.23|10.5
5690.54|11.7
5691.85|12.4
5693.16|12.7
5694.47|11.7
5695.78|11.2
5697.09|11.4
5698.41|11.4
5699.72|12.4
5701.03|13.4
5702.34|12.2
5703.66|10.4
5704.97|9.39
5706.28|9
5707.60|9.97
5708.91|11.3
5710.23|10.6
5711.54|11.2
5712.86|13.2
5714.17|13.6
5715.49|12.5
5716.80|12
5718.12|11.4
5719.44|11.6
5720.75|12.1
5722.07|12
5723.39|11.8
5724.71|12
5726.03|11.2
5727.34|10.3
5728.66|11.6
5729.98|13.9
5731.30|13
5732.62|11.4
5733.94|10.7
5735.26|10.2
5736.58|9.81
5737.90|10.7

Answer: 0.1 AA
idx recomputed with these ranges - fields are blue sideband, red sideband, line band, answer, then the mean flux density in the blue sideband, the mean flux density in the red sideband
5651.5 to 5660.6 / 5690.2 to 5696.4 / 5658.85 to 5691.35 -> 3.6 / 12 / 12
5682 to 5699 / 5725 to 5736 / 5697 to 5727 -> -0.6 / 11.1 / 11.5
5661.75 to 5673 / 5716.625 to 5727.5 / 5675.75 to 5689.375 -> -0.4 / 9.82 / 11.6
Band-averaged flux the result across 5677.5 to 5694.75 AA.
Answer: 11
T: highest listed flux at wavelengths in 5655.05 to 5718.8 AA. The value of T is 13.6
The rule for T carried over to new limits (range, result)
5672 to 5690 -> 12.4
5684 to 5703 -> 13.4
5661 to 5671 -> 10.5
